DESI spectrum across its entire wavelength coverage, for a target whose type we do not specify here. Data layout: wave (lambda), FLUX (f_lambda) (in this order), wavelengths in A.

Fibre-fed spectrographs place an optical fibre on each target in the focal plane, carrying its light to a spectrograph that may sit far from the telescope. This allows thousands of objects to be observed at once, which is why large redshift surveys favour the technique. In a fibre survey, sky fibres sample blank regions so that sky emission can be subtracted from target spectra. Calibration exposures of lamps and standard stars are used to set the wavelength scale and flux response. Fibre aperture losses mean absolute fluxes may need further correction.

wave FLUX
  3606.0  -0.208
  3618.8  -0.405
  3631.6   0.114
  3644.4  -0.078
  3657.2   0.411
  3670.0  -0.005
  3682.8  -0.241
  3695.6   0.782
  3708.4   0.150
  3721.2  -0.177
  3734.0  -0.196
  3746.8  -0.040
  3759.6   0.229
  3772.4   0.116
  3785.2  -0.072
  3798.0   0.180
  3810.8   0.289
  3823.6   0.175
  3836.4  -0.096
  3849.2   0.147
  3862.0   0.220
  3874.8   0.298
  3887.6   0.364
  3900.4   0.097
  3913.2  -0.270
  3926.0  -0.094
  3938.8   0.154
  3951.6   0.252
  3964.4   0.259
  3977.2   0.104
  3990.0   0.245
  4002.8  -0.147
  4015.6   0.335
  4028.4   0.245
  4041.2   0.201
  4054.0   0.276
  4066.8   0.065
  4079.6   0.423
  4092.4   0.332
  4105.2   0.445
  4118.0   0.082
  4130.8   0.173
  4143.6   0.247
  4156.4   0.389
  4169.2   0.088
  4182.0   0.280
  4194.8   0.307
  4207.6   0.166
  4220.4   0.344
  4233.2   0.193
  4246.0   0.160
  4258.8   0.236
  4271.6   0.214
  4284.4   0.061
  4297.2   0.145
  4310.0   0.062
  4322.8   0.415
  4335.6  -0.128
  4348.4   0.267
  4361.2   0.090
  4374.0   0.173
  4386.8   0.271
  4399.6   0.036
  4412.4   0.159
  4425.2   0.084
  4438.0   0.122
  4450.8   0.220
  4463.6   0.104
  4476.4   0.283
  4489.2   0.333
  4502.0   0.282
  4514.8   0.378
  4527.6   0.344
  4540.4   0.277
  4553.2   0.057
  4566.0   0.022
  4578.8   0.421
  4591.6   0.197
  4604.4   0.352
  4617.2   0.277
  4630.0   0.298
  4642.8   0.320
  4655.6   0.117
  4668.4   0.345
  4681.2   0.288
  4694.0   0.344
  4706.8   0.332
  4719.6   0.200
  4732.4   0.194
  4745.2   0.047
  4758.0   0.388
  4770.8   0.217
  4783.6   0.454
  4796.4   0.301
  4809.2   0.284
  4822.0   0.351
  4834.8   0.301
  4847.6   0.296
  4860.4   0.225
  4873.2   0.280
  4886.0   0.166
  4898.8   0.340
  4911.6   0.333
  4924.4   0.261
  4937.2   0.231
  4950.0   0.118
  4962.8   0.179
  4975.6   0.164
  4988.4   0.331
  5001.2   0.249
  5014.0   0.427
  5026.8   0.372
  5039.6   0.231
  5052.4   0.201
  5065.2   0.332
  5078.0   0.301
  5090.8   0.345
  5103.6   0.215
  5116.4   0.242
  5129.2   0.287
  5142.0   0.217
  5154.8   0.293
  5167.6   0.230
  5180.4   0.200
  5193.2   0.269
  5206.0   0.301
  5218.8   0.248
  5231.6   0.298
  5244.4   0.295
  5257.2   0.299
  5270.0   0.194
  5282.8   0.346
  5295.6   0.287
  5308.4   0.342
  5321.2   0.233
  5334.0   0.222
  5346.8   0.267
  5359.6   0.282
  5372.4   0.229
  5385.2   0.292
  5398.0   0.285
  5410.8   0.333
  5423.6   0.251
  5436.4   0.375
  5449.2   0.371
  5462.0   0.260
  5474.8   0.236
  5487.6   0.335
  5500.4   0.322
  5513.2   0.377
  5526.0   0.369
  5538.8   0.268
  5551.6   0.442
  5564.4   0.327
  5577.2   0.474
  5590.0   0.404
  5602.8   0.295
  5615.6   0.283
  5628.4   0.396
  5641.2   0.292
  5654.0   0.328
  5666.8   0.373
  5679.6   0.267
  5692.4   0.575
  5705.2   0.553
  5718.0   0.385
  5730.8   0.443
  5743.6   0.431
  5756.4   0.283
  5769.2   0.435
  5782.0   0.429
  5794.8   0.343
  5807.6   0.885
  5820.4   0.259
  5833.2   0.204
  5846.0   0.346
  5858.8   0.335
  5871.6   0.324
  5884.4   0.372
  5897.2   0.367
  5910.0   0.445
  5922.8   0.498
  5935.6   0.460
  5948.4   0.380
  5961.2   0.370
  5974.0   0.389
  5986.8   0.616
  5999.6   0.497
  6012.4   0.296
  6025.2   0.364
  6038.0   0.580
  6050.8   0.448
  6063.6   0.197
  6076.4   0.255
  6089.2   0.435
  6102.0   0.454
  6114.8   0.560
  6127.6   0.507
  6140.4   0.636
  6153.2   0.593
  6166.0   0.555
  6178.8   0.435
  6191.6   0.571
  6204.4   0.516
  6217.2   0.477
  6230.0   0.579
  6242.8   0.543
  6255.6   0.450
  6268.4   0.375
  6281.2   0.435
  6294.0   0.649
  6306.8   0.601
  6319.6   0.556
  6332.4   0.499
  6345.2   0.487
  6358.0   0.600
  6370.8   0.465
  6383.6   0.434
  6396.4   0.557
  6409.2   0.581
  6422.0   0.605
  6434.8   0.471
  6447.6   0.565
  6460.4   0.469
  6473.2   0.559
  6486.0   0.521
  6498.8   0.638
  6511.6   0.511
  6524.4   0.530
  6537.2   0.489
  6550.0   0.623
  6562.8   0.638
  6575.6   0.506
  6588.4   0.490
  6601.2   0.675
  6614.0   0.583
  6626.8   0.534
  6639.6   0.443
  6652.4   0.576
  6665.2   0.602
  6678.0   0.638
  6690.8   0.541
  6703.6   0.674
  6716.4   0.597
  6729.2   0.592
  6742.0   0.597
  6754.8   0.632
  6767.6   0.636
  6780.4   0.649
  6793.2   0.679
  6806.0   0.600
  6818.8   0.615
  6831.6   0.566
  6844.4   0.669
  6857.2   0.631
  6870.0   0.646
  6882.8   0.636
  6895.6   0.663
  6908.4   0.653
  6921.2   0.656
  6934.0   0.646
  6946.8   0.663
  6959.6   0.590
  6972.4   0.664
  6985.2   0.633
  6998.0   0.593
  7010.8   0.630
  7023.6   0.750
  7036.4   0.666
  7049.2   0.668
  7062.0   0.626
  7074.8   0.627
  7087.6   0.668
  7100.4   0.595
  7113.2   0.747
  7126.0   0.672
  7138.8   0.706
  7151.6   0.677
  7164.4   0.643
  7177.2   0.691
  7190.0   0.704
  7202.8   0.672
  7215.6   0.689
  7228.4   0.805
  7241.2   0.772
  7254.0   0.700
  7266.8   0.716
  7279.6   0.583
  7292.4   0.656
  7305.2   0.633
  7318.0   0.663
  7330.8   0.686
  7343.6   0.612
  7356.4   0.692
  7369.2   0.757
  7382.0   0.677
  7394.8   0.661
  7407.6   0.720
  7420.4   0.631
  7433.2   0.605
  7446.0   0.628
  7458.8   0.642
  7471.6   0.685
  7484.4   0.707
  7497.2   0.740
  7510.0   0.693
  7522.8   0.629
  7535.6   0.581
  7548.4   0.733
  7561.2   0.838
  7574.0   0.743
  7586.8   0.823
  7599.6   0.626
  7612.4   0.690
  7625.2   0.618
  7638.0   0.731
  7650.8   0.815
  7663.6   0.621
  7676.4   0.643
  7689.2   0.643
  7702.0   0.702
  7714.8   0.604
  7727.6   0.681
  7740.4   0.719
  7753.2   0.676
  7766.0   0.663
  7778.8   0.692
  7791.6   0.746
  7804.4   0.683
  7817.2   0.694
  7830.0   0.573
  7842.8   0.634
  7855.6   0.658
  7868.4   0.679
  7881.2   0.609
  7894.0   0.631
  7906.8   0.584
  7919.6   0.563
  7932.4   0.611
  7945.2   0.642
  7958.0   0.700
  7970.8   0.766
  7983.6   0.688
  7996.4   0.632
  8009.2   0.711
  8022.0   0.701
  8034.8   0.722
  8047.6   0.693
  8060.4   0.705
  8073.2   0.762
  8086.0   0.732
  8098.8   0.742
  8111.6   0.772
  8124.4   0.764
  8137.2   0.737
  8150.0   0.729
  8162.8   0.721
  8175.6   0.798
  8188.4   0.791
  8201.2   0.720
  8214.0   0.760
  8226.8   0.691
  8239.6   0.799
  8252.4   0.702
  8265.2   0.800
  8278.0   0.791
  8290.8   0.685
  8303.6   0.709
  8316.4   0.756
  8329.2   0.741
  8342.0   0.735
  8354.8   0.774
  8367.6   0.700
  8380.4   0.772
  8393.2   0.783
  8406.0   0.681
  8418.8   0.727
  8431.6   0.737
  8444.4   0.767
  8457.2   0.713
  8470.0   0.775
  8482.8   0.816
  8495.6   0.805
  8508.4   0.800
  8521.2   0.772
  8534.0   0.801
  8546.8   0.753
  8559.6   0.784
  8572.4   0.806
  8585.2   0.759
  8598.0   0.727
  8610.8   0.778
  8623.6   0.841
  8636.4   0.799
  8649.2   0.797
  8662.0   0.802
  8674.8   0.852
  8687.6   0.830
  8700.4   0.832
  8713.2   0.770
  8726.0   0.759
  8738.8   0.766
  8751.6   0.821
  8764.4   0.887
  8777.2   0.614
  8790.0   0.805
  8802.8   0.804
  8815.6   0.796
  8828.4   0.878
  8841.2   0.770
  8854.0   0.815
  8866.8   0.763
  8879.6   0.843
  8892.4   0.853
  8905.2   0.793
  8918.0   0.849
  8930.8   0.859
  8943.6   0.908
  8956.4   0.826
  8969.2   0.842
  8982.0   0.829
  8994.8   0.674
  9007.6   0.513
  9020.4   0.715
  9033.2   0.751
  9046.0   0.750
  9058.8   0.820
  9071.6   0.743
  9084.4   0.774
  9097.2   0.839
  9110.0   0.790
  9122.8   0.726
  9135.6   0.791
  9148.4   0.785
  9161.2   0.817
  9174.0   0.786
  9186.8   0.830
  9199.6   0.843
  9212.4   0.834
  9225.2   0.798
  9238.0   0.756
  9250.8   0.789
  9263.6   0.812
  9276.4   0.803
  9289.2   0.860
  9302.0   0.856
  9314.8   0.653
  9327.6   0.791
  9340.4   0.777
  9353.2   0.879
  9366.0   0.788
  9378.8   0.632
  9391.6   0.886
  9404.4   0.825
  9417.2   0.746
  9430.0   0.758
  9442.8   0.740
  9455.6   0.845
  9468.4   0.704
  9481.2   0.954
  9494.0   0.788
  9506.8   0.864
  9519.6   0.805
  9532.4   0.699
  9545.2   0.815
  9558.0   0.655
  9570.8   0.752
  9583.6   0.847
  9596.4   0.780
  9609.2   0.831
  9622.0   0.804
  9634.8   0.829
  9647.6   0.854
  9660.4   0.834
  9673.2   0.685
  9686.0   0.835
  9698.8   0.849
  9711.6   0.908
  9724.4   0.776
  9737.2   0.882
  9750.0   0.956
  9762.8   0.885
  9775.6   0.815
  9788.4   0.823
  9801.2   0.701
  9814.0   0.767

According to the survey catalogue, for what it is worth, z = 0.528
